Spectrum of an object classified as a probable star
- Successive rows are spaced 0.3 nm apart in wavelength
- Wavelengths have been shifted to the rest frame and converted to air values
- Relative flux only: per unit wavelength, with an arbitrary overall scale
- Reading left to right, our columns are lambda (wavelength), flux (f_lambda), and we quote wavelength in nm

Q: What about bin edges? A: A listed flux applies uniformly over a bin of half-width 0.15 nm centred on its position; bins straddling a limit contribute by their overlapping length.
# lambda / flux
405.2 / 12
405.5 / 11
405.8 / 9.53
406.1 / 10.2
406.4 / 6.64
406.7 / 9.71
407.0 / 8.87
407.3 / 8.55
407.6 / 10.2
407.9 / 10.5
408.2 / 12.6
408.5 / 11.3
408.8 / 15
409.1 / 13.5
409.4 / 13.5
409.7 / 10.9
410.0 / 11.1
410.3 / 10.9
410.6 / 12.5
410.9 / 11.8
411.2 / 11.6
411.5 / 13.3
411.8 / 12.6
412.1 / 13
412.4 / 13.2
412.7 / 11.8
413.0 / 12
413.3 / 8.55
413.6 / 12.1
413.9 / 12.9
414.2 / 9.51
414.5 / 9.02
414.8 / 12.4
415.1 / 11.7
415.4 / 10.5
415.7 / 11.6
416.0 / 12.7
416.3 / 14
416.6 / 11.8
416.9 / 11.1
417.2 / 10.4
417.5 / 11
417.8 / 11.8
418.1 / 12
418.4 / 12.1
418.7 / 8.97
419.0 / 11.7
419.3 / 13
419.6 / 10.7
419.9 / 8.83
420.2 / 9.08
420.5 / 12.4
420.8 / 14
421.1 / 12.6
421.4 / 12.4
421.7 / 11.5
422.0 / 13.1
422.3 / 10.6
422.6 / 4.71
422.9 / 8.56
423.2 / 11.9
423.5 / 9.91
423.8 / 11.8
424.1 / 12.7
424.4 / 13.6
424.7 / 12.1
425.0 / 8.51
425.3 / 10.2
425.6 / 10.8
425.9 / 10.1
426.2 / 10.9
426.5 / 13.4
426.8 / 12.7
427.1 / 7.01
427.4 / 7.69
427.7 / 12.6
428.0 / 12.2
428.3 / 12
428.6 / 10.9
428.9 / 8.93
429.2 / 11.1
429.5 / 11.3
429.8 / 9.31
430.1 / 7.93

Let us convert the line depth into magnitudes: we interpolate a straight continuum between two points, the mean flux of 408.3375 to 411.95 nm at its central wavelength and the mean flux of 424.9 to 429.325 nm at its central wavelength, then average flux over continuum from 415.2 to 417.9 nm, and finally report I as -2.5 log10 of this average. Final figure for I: 0.00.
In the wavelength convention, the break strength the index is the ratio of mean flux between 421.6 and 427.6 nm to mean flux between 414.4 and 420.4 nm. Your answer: 0.94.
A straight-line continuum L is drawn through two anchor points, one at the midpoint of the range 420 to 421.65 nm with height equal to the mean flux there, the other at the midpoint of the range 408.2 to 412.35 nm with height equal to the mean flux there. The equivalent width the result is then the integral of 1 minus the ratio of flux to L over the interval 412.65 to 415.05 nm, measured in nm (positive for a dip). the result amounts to 0.24 nm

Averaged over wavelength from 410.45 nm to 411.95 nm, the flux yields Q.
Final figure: 12.4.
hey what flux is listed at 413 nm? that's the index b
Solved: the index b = 12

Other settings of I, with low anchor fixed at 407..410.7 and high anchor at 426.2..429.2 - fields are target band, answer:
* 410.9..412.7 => -0.101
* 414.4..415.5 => 0.033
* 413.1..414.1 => 0.025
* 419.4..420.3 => 0.146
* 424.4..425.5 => 0.021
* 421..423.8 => 0.044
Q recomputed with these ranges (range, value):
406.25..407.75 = 8.79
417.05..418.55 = 11.5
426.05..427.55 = 10.3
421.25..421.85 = 11.9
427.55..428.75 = 11.9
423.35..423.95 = 10.9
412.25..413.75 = 11.5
